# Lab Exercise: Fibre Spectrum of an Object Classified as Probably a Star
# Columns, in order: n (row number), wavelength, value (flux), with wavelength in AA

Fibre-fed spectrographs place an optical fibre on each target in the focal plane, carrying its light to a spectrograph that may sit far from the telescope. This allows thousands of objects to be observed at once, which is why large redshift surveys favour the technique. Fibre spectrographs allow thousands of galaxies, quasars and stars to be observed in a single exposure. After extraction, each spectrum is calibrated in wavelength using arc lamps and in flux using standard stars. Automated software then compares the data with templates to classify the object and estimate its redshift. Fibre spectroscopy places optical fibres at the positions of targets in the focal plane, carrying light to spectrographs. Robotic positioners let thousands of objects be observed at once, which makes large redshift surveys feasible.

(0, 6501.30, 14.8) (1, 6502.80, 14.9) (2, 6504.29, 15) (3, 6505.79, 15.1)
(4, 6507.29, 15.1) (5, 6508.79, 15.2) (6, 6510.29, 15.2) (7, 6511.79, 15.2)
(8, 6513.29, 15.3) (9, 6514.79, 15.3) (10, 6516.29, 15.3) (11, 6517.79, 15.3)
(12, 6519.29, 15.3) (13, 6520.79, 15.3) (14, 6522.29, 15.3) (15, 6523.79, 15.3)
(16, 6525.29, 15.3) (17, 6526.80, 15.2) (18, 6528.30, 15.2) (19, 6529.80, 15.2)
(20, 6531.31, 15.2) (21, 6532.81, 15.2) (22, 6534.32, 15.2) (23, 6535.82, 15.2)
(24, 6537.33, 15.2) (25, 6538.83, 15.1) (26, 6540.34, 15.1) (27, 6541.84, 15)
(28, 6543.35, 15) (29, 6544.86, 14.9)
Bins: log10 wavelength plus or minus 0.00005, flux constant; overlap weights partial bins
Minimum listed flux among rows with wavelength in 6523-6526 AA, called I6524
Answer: 15.3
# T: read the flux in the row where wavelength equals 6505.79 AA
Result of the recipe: 15.1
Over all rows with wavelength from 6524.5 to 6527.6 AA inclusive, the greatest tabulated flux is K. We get 15.3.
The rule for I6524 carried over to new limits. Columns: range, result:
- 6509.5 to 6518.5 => 15.2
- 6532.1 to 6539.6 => 15.1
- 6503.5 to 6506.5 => 15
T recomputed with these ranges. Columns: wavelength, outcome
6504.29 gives 15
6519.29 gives 15.3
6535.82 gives 15.2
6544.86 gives 14.9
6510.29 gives 15.2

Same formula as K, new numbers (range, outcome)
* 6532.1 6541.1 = 15.2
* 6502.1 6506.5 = 15.1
